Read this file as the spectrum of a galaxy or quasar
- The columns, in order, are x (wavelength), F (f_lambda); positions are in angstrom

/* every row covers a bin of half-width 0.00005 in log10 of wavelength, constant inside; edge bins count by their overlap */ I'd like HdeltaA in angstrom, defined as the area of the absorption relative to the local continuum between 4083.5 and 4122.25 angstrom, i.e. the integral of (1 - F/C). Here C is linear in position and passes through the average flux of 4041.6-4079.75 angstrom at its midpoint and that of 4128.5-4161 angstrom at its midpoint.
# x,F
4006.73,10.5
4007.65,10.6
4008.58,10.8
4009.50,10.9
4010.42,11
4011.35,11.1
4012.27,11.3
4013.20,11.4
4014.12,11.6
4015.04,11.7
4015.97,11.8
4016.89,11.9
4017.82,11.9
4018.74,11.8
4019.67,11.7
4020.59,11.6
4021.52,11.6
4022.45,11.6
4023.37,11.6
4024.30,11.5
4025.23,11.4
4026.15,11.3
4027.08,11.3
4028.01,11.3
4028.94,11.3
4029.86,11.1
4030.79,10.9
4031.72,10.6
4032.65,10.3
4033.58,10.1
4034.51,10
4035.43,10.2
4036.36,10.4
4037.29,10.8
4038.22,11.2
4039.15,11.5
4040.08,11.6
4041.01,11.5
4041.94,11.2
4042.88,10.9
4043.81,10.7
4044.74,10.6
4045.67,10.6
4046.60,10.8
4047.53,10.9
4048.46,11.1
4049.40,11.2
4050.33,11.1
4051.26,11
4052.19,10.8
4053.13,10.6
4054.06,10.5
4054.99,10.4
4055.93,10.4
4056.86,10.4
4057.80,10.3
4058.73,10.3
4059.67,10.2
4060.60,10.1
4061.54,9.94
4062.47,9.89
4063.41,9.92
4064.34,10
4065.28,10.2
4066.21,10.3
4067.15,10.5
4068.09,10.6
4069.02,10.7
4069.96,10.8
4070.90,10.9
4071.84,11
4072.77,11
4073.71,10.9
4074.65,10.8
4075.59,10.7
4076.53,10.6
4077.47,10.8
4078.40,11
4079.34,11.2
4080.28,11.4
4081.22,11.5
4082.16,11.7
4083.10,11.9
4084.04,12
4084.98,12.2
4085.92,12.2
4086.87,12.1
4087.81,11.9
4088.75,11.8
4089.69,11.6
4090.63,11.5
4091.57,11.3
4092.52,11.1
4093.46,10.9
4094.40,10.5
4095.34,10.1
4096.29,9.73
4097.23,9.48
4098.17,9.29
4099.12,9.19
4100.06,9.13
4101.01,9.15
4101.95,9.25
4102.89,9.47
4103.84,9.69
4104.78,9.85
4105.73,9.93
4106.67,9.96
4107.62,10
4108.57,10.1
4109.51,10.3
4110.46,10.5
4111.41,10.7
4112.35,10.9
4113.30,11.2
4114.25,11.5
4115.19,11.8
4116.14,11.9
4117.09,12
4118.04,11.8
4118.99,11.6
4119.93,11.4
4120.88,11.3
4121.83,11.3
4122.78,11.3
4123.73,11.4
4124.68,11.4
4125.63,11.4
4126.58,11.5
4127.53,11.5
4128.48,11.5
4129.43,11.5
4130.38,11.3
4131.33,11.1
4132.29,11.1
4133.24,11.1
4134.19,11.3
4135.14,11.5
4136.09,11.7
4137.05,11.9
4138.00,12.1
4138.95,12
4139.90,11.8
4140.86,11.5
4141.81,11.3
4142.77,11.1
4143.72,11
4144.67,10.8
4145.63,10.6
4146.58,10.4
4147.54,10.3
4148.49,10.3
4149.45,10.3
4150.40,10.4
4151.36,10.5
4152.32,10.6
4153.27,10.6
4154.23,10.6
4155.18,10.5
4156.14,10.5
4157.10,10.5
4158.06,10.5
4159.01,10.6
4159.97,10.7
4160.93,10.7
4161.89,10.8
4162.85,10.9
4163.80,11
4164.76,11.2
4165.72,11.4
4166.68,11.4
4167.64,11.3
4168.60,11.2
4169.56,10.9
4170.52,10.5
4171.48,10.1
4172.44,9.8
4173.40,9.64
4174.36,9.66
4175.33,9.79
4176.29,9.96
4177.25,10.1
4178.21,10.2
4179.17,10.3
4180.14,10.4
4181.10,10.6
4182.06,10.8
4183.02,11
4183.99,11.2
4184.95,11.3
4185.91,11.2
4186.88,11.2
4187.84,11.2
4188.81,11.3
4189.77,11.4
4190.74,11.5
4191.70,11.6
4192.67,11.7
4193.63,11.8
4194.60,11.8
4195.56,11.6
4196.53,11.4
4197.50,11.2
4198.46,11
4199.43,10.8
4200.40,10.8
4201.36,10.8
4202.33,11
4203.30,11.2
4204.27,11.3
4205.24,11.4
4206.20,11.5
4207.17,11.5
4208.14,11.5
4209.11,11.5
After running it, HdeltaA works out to 0.1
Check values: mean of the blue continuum 10.6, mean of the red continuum 11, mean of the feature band 10.8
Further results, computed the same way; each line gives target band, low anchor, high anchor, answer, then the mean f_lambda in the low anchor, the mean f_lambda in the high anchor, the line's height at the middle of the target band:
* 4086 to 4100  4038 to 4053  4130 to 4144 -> 0.63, 11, 11.5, 11.3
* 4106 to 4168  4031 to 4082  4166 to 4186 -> -2.74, 10.7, 10.5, 10.6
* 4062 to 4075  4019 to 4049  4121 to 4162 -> 0.60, 11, 11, 11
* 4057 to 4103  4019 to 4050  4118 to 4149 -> 1.98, 11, 11.3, 11.2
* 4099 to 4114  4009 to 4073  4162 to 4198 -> 1.25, 10.9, 10.9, 10.9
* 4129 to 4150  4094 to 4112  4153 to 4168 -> -1.46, 9.81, 10.8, 10.5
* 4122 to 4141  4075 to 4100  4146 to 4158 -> -1.52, 11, 10.5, 10.6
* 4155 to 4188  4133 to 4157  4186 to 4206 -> 1.45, 11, 11.3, 11.1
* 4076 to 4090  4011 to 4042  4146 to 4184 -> -0.81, 11.2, 10.5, 11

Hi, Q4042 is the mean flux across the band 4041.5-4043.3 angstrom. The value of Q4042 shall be 11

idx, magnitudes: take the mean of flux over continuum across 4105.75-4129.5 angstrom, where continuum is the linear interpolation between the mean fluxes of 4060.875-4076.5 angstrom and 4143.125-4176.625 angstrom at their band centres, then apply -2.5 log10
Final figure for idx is -0.06 mag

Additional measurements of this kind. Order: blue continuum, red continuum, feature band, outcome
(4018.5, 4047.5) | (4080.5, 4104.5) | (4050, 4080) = 0.03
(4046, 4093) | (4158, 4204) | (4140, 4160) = 0.02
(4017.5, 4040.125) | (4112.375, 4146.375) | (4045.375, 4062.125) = 0.06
